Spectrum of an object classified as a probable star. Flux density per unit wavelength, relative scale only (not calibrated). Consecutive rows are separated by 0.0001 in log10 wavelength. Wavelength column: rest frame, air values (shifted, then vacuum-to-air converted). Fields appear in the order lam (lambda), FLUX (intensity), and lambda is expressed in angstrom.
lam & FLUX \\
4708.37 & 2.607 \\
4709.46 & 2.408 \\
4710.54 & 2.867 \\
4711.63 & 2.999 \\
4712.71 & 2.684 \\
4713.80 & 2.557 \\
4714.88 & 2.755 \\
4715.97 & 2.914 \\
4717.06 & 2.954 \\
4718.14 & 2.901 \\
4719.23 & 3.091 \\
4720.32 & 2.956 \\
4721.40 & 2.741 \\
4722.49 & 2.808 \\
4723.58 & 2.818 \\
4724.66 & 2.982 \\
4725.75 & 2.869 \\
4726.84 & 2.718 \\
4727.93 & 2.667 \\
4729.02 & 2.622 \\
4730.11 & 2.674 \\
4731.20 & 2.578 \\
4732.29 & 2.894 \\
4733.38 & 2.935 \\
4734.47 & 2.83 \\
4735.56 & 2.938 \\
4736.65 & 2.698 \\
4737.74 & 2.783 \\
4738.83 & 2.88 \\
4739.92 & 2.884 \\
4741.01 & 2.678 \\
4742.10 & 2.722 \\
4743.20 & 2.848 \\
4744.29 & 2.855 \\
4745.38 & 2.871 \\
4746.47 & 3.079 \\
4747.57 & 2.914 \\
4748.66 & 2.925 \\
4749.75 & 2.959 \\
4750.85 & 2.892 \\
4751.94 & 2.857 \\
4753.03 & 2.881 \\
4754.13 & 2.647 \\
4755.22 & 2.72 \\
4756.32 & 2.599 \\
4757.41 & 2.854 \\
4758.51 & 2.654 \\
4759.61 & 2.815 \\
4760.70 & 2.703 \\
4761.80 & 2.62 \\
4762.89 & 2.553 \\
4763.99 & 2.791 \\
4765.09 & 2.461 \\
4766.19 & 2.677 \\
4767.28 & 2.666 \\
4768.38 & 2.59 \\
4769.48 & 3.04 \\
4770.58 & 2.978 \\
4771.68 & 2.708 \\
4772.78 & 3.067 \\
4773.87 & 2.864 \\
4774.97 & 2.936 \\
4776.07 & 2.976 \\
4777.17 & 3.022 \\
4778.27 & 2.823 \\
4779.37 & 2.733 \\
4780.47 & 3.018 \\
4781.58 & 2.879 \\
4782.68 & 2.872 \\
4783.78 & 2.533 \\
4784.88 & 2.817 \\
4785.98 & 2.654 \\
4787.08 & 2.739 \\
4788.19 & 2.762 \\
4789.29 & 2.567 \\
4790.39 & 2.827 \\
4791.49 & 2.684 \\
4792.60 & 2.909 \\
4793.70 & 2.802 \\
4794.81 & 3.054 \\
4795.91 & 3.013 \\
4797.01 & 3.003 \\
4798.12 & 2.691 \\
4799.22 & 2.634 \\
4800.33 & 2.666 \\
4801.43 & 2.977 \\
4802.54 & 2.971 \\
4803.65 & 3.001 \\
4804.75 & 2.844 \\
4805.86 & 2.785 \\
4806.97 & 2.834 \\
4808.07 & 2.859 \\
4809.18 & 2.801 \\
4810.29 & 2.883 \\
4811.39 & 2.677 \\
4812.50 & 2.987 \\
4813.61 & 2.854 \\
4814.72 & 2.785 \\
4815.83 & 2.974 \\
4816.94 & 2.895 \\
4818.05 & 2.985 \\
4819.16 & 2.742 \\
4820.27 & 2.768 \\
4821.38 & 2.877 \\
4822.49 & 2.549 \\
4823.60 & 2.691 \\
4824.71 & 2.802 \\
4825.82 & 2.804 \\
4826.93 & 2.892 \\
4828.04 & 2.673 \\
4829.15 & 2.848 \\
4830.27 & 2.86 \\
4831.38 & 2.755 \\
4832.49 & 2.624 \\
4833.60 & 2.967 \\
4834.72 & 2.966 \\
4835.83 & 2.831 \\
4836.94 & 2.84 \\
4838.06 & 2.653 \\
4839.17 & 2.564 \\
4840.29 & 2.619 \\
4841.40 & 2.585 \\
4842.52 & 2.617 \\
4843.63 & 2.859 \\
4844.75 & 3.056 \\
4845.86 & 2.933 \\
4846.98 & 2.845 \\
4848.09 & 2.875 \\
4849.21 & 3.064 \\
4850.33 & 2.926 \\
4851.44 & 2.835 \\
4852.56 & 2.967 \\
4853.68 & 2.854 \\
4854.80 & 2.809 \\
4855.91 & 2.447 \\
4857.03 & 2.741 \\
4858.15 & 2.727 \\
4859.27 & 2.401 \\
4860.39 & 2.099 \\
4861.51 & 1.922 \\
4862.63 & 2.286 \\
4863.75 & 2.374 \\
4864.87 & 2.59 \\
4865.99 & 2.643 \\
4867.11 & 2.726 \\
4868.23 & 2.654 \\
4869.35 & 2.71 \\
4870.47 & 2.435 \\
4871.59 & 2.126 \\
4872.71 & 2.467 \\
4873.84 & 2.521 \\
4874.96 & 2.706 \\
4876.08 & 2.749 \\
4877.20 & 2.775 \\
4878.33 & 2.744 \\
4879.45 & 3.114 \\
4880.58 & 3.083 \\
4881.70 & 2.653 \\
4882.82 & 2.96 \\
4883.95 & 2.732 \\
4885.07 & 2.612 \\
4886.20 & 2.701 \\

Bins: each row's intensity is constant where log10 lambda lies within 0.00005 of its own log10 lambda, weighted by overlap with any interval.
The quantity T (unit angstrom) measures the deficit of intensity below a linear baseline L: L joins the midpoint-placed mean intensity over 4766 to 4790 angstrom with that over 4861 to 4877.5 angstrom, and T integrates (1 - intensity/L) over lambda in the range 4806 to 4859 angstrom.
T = -3.5 angstrom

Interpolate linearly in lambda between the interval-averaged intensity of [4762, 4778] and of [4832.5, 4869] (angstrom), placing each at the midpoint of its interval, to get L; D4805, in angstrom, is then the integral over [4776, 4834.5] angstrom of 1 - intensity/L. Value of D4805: -1.39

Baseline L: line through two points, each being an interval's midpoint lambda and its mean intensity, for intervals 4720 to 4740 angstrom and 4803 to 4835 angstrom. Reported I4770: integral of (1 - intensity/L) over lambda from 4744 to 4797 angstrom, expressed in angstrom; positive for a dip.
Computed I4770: 0.0 angstrom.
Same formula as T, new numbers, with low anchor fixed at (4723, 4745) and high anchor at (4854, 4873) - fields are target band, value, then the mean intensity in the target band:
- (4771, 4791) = -1.04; 2.82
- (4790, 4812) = -1.77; 2.85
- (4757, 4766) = 0.17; 2.68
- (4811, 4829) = -1.55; 2.81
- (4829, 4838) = -0.95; 2.82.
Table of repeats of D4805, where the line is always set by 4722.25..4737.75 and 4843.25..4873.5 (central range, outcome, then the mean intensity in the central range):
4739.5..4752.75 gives -0.5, 2.87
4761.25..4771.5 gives 0.1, 2.71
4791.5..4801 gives -0.4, 2.84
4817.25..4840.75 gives -0.9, 2.78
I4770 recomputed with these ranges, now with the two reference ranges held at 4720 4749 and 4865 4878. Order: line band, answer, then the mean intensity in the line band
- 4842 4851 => -0.9 angstrom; 2.9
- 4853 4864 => 0.6 angstrom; 2.47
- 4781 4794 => -0.1 angstrom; 2.75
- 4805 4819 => -0.9 angstrom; 2.86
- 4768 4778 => -0.6 angstrom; 2.91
